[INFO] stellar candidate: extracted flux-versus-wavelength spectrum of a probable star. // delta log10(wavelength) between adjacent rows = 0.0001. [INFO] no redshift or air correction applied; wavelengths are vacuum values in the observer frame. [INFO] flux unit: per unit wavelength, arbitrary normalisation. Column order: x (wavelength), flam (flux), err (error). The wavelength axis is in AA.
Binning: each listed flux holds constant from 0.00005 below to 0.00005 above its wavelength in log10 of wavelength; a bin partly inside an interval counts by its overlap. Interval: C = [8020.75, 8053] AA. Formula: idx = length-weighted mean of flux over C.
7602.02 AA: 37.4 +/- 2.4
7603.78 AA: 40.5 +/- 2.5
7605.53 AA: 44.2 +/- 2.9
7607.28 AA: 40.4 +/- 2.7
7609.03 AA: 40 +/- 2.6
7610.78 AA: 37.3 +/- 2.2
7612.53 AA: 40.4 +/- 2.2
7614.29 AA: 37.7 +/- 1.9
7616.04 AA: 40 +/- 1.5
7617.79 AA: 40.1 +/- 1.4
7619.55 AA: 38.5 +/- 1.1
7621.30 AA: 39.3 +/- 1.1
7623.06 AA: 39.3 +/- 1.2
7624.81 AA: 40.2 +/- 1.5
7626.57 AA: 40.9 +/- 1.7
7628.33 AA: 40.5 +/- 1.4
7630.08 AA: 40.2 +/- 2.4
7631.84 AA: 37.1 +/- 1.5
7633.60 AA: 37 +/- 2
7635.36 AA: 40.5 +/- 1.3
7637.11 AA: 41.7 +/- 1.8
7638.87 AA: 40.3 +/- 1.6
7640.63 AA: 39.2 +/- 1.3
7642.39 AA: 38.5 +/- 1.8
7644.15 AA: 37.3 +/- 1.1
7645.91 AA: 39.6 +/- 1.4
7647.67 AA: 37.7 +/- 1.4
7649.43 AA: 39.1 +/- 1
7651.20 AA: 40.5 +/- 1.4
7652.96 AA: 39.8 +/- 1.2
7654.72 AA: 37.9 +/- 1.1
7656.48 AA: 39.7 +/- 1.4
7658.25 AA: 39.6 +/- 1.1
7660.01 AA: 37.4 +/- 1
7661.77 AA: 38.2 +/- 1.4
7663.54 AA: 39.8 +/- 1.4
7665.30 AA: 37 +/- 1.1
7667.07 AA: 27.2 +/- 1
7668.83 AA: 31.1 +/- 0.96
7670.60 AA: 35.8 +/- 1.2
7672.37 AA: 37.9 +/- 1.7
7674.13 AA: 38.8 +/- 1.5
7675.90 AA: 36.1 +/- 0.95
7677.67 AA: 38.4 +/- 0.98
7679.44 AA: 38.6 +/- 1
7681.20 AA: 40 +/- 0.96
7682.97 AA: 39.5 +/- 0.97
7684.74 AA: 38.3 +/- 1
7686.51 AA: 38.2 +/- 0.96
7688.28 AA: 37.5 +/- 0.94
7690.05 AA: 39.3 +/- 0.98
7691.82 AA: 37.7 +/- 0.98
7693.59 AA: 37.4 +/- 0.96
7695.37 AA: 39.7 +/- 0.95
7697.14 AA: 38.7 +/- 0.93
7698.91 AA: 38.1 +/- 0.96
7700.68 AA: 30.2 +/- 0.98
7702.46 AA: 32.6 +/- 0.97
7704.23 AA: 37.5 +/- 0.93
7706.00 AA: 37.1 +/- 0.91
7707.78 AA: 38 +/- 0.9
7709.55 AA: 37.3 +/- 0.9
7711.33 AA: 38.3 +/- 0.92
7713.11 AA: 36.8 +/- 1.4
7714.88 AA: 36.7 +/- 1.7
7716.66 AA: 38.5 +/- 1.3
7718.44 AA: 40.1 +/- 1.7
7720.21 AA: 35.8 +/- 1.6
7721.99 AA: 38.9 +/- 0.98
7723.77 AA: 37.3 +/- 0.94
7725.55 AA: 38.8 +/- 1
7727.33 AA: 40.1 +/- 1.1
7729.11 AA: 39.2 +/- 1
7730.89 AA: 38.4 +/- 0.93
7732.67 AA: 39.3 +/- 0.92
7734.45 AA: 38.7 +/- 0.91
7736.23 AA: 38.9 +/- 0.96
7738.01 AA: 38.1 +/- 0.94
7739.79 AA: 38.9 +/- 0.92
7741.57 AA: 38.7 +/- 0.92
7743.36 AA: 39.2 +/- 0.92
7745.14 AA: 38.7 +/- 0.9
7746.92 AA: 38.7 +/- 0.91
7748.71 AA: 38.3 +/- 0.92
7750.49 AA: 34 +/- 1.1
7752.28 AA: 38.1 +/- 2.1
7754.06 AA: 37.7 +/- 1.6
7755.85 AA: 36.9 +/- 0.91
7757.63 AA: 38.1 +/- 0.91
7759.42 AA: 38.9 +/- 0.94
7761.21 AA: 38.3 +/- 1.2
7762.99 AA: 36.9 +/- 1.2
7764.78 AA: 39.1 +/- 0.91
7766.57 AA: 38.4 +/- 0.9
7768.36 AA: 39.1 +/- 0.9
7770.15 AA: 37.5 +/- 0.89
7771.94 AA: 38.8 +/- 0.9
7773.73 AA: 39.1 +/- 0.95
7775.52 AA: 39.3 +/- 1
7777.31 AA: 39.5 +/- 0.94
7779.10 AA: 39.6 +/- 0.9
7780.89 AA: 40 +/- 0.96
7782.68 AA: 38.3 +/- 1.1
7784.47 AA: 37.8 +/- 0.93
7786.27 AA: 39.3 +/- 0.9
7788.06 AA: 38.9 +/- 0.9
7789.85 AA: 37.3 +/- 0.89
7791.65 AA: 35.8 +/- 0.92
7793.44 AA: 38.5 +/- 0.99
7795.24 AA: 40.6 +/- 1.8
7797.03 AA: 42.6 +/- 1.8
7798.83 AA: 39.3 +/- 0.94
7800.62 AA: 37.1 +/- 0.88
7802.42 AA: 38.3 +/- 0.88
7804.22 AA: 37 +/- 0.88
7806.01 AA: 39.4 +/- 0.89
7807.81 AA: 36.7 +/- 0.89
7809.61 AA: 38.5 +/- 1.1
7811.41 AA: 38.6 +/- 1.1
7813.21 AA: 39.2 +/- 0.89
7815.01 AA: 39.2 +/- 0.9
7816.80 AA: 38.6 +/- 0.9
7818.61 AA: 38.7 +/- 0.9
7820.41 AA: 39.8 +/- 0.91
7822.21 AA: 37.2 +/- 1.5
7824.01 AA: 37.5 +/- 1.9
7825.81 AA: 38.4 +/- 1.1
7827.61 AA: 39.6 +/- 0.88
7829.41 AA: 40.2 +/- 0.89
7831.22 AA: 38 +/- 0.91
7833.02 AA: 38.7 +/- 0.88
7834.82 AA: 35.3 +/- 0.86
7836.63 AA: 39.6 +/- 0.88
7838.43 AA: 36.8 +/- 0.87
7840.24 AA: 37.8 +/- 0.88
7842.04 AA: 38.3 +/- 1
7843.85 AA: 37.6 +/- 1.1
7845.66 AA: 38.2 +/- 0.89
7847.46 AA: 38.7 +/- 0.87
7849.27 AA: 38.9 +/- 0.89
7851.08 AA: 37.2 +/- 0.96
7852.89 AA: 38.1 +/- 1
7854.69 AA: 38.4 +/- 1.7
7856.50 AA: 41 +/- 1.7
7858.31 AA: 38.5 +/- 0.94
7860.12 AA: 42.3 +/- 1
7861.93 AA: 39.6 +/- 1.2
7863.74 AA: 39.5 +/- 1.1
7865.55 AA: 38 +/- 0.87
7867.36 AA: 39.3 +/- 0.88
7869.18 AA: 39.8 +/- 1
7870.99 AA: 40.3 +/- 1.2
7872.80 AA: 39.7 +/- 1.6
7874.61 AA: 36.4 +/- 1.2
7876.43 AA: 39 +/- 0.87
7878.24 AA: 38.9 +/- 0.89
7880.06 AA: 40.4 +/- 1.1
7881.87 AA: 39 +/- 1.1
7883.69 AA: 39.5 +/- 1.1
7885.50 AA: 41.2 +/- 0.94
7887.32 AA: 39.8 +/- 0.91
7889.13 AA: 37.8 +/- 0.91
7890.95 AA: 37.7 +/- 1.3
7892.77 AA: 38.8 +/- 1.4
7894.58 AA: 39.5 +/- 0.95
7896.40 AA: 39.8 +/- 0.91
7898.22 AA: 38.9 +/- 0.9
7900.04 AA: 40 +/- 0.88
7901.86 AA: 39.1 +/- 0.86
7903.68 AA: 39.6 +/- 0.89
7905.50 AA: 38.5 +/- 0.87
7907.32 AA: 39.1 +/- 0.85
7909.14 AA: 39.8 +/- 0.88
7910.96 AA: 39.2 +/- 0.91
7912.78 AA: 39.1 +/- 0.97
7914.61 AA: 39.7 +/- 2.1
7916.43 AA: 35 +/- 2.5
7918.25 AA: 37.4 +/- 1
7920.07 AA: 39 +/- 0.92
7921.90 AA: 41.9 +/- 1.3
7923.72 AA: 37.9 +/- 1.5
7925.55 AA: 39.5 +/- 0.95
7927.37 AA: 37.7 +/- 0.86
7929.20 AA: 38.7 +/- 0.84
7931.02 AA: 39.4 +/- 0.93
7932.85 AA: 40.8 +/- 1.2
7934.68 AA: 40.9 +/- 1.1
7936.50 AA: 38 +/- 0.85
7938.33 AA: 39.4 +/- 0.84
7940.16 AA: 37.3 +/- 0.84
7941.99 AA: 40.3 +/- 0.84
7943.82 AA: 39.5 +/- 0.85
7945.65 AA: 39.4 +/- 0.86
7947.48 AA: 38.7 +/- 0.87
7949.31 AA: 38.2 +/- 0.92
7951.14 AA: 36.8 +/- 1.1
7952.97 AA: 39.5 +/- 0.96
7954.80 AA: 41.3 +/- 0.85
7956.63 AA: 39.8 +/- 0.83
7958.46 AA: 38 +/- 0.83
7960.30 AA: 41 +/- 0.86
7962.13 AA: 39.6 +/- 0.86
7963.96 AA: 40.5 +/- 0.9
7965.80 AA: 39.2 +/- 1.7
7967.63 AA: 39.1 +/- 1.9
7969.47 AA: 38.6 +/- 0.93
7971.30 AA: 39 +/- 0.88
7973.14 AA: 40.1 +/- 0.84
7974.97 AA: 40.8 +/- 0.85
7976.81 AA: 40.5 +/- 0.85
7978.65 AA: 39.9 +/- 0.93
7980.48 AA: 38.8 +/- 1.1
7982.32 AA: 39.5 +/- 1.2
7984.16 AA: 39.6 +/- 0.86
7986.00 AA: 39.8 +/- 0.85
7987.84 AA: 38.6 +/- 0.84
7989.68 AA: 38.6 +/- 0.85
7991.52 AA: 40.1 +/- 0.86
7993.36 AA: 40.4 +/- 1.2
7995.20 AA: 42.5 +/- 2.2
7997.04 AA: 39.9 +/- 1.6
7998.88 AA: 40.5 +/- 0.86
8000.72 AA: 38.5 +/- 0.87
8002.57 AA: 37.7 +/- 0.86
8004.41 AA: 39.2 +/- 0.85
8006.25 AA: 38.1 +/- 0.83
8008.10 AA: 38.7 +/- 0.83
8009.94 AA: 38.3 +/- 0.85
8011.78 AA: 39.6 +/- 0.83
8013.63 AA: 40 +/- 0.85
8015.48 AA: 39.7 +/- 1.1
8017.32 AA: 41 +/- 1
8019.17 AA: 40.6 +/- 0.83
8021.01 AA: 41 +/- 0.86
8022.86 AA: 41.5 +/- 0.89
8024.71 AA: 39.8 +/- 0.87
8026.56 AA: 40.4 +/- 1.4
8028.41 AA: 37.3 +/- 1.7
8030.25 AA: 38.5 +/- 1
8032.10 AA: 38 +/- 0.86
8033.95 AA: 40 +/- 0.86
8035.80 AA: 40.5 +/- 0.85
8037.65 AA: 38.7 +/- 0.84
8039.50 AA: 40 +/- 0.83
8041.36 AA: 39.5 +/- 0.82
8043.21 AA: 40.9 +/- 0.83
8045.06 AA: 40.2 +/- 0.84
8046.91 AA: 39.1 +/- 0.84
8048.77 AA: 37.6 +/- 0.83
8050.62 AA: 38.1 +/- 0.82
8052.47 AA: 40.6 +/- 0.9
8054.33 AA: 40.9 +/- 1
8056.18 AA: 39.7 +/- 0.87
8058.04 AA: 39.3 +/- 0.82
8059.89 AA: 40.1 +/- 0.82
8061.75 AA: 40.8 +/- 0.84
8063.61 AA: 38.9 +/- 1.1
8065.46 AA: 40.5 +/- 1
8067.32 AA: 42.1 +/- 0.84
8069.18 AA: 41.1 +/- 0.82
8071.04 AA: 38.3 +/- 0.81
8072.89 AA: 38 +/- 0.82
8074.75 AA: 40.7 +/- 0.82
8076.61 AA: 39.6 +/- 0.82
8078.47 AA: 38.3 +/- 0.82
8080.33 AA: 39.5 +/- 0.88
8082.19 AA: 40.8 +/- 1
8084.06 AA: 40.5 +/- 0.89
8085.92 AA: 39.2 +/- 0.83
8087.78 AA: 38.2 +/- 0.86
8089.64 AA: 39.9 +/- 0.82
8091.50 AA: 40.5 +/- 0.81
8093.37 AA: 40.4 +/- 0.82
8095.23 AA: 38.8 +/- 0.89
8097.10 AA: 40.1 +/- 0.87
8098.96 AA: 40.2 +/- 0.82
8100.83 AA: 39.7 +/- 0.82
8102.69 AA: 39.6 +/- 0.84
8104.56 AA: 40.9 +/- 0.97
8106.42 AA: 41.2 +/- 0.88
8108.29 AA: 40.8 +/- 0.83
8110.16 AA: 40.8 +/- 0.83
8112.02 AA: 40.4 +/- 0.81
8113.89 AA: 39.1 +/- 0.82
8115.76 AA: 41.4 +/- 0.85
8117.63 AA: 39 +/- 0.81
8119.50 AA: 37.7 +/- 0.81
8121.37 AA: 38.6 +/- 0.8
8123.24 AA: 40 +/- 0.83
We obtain 39.5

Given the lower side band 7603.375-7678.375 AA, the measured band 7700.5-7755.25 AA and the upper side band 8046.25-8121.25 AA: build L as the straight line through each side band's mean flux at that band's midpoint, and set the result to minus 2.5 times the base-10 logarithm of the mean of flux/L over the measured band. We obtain 0.03 mag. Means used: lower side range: 38.7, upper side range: 39.8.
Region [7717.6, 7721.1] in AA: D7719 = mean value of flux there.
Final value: 38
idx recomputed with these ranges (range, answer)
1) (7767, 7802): 38.8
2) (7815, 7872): 38.7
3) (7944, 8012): 39.4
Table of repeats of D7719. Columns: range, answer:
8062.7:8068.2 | 40.5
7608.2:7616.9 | 39.1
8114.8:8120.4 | 39.4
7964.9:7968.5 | 39.2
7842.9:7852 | 38.1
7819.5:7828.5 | 38.5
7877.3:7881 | 39.7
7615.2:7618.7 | 40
